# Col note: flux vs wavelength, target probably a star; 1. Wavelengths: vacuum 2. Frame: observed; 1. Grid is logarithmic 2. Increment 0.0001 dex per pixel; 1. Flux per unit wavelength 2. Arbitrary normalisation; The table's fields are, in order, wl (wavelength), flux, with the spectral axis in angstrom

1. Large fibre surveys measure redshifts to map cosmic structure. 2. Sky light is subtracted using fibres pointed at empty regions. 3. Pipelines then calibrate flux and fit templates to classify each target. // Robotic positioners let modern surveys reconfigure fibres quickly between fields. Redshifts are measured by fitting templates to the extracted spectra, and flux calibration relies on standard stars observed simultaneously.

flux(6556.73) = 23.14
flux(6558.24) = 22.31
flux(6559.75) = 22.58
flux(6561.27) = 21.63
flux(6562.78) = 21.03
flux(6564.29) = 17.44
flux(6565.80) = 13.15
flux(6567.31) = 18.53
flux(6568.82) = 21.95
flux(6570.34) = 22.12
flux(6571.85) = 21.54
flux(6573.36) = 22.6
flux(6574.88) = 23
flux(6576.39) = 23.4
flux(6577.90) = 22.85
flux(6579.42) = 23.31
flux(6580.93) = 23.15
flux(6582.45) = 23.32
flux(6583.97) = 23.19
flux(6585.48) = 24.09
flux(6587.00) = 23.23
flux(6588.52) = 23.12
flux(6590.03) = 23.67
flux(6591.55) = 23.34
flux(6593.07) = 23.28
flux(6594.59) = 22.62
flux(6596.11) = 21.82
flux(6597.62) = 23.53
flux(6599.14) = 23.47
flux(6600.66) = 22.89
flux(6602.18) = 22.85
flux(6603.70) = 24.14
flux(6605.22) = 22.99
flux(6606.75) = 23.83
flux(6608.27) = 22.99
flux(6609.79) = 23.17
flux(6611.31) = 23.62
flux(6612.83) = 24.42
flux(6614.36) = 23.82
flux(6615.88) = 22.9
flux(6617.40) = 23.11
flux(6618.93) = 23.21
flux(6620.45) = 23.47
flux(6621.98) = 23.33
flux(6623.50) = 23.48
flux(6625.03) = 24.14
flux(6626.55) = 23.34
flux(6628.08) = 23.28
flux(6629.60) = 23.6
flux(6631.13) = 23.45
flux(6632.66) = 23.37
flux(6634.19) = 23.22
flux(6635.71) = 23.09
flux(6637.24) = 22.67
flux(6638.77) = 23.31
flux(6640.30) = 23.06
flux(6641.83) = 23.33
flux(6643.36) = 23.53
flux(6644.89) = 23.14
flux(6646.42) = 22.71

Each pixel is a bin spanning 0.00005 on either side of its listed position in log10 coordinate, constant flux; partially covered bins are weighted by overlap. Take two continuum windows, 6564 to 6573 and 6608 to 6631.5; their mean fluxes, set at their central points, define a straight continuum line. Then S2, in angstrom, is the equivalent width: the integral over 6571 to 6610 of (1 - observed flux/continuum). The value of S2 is -3.7 angstrom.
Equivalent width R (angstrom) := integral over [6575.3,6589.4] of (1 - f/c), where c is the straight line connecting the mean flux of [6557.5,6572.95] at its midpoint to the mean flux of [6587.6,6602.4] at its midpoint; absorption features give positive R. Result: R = -0.9 angstrom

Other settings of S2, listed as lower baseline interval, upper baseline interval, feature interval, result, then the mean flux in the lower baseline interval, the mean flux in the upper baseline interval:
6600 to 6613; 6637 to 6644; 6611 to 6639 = -0.1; 23.4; 23.2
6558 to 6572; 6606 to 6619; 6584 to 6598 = -0.8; 20.1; 23.5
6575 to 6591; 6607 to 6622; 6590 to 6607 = 0.2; 23.3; 23.4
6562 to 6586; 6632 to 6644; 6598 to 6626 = -1.1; 21.5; 23.2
